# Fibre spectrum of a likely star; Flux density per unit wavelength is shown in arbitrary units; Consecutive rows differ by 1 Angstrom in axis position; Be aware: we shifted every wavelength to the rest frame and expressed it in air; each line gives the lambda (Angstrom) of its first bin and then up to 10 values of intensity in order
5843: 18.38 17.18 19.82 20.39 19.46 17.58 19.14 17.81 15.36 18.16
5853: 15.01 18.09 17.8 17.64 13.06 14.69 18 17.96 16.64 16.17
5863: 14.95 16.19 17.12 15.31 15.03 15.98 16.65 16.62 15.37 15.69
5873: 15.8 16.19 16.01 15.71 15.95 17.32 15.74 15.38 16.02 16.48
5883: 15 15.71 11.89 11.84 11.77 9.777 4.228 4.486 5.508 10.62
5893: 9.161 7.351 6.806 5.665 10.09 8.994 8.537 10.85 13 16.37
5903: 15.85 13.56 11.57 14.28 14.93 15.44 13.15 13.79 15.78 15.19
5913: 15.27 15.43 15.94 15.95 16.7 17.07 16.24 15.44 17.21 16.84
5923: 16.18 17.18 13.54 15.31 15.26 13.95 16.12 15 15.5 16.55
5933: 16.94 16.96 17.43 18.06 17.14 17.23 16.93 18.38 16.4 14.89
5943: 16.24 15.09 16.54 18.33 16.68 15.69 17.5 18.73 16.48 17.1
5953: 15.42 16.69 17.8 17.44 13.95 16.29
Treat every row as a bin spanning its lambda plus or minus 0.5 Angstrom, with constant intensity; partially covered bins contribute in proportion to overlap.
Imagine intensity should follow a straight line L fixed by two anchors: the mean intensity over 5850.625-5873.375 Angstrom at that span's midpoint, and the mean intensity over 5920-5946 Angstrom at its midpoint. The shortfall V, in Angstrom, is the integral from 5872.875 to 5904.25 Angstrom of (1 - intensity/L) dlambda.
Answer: 8.10 Angstrom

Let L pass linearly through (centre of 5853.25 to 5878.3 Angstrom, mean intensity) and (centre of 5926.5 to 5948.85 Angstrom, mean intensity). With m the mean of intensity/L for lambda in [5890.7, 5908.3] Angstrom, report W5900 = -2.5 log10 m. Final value 0.42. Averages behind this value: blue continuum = 16.2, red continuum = 16.4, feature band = 11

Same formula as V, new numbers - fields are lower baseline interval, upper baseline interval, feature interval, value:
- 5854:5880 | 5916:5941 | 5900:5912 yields 1.5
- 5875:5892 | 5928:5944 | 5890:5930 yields 3.7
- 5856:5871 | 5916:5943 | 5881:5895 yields 5.0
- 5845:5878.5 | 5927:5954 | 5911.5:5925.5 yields 0.5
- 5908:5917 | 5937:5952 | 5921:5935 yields 0.1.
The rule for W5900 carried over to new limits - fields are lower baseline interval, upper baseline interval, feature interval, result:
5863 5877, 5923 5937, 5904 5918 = 0.077 mag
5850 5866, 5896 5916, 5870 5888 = 0.007 mag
